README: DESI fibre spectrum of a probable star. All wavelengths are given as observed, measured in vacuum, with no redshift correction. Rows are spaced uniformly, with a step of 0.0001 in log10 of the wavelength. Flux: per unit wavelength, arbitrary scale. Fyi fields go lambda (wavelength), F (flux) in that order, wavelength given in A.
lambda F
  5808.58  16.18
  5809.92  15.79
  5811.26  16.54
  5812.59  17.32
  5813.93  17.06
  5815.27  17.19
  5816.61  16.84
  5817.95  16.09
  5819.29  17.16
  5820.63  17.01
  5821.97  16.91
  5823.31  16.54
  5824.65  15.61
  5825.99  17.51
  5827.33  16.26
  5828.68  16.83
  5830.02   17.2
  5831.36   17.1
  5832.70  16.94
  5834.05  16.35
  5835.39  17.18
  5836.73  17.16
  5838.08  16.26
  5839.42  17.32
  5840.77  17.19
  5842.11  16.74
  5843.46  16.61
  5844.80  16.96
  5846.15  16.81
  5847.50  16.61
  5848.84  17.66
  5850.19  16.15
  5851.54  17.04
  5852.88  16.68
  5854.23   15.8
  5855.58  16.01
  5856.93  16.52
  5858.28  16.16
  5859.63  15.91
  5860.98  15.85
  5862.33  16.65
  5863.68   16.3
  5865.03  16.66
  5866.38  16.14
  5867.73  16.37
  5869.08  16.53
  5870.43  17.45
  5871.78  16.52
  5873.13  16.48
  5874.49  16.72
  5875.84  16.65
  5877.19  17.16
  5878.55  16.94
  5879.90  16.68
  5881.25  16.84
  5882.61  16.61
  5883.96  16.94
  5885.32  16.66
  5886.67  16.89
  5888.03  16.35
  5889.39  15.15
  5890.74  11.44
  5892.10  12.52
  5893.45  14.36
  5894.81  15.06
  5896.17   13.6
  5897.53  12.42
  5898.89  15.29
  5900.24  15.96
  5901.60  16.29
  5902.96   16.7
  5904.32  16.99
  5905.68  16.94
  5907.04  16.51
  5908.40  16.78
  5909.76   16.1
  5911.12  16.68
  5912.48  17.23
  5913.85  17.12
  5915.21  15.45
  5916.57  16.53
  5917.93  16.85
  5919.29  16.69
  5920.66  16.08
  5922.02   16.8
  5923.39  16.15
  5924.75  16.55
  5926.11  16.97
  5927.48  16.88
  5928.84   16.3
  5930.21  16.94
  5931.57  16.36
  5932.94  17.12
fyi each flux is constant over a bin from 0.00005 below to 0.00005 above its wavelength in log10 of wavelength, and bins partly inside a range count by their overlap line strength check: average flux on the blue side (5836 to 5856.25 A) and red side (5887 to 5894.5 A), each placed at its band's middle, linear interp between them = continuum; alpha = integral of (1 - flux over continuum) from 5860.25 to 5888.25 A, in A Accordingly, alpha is -2.9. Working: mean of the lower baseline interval 16.7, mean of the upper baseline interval 14.2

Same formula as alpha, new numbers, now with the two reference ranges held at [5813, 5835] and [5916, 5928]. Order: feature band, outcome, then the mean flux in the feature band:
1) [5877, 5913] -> 1.9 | 15.8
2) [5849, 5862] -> 0.3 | 16.3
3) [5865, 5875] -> 0.1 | 16.6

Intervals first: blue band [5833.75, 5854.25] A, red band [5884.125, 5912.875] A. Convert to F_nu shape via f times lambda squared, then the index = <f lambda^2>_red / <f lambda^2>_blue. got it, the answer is 0.94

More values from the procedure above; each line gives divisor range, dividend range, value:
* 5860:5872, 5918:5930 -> 1.03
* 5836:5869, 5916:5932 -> 1.03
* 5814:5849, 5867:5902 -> 0.95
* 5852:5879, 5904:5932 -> 1.03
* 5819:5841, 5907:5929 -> 1.01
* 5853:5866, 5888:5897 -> 0.87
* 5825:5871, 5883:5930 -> 0.98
